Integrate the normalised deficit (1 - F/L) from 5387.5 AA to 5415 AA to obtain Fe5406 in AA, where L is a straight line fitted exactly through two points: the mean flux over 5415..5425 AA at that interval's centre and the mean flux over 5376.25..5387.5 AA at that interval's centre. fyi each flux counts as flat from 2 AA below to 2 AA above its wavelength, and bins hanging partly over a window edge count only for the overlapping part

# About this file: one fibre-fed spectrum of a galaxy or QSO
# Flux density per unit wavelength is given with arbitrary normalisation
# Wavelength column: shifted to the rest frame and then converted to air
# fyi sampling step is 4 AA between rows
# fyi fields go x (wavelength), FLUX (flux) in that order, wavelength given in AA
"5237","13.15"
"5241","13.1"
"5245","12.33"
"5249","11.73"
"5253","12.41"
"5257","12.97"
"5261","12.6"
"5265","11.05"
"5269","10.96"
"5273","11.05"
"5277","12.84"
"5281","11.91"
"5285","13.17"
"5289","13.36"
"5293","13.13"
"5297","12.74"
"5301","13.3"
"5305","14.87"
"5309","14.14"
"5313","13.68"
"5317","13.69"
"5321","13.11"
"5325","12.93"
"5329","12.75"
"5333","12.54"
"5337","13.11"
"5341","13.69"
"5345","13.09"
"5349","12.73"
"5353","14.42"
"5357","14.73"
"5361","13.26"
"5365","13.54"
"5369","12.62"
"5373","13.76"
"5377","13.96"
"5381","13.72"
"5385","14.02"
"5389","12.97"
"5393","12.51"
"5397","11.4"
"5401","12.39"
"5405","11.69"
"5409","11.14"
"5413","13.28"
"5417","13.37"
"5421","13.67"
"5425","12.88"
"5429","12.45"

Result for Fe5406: 2.9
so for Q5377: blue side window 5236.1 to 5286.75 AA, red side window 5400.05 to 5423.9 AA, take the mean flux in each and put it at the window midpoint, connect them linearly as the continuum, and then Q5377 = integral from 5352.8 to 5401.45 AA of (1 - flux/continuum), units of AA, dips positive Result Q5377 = -3.1 AA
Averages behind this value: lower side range 12.2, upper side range 12.6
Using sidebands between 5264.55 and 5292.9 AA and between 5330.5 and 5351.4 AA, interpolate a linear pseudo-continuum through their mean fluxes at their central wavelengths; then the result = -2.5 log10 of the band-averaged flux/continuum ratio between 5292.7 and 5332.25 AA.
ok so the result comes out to -0.06 mag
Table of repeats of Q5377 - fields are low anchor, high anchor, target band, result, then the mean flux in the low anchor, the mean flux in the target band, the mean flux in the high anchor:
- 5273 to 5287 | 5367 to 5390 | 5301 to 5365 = -2.5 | 12.4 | 13.5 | 13.5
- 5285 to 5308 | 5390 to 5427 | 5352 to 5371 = -1.1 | 13.5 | 13.7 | 12.5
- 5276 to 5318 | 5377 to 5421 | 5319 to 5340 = 0.4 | 13.4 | 12.9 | 12.8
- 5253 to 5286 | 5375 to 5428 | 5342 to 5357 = -1.3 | 12.1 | 13.6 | 12.8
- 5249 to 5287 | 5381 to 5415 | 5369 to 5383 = -1.4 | 12.1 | 13.6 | 12.5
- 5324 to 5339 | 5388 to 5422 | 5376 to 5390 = -1.3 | 12.8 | 13.7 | 12.4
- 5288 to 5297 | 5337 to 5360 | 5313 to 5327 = 0.1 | 13.1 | 13.3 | 13.7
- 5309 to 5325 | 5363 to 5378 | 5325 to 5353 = 0.8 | 13.5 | 13.1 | 13.4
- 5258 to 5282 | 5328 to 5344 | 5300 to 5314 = -1.8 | 11.8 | 14.1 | 13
